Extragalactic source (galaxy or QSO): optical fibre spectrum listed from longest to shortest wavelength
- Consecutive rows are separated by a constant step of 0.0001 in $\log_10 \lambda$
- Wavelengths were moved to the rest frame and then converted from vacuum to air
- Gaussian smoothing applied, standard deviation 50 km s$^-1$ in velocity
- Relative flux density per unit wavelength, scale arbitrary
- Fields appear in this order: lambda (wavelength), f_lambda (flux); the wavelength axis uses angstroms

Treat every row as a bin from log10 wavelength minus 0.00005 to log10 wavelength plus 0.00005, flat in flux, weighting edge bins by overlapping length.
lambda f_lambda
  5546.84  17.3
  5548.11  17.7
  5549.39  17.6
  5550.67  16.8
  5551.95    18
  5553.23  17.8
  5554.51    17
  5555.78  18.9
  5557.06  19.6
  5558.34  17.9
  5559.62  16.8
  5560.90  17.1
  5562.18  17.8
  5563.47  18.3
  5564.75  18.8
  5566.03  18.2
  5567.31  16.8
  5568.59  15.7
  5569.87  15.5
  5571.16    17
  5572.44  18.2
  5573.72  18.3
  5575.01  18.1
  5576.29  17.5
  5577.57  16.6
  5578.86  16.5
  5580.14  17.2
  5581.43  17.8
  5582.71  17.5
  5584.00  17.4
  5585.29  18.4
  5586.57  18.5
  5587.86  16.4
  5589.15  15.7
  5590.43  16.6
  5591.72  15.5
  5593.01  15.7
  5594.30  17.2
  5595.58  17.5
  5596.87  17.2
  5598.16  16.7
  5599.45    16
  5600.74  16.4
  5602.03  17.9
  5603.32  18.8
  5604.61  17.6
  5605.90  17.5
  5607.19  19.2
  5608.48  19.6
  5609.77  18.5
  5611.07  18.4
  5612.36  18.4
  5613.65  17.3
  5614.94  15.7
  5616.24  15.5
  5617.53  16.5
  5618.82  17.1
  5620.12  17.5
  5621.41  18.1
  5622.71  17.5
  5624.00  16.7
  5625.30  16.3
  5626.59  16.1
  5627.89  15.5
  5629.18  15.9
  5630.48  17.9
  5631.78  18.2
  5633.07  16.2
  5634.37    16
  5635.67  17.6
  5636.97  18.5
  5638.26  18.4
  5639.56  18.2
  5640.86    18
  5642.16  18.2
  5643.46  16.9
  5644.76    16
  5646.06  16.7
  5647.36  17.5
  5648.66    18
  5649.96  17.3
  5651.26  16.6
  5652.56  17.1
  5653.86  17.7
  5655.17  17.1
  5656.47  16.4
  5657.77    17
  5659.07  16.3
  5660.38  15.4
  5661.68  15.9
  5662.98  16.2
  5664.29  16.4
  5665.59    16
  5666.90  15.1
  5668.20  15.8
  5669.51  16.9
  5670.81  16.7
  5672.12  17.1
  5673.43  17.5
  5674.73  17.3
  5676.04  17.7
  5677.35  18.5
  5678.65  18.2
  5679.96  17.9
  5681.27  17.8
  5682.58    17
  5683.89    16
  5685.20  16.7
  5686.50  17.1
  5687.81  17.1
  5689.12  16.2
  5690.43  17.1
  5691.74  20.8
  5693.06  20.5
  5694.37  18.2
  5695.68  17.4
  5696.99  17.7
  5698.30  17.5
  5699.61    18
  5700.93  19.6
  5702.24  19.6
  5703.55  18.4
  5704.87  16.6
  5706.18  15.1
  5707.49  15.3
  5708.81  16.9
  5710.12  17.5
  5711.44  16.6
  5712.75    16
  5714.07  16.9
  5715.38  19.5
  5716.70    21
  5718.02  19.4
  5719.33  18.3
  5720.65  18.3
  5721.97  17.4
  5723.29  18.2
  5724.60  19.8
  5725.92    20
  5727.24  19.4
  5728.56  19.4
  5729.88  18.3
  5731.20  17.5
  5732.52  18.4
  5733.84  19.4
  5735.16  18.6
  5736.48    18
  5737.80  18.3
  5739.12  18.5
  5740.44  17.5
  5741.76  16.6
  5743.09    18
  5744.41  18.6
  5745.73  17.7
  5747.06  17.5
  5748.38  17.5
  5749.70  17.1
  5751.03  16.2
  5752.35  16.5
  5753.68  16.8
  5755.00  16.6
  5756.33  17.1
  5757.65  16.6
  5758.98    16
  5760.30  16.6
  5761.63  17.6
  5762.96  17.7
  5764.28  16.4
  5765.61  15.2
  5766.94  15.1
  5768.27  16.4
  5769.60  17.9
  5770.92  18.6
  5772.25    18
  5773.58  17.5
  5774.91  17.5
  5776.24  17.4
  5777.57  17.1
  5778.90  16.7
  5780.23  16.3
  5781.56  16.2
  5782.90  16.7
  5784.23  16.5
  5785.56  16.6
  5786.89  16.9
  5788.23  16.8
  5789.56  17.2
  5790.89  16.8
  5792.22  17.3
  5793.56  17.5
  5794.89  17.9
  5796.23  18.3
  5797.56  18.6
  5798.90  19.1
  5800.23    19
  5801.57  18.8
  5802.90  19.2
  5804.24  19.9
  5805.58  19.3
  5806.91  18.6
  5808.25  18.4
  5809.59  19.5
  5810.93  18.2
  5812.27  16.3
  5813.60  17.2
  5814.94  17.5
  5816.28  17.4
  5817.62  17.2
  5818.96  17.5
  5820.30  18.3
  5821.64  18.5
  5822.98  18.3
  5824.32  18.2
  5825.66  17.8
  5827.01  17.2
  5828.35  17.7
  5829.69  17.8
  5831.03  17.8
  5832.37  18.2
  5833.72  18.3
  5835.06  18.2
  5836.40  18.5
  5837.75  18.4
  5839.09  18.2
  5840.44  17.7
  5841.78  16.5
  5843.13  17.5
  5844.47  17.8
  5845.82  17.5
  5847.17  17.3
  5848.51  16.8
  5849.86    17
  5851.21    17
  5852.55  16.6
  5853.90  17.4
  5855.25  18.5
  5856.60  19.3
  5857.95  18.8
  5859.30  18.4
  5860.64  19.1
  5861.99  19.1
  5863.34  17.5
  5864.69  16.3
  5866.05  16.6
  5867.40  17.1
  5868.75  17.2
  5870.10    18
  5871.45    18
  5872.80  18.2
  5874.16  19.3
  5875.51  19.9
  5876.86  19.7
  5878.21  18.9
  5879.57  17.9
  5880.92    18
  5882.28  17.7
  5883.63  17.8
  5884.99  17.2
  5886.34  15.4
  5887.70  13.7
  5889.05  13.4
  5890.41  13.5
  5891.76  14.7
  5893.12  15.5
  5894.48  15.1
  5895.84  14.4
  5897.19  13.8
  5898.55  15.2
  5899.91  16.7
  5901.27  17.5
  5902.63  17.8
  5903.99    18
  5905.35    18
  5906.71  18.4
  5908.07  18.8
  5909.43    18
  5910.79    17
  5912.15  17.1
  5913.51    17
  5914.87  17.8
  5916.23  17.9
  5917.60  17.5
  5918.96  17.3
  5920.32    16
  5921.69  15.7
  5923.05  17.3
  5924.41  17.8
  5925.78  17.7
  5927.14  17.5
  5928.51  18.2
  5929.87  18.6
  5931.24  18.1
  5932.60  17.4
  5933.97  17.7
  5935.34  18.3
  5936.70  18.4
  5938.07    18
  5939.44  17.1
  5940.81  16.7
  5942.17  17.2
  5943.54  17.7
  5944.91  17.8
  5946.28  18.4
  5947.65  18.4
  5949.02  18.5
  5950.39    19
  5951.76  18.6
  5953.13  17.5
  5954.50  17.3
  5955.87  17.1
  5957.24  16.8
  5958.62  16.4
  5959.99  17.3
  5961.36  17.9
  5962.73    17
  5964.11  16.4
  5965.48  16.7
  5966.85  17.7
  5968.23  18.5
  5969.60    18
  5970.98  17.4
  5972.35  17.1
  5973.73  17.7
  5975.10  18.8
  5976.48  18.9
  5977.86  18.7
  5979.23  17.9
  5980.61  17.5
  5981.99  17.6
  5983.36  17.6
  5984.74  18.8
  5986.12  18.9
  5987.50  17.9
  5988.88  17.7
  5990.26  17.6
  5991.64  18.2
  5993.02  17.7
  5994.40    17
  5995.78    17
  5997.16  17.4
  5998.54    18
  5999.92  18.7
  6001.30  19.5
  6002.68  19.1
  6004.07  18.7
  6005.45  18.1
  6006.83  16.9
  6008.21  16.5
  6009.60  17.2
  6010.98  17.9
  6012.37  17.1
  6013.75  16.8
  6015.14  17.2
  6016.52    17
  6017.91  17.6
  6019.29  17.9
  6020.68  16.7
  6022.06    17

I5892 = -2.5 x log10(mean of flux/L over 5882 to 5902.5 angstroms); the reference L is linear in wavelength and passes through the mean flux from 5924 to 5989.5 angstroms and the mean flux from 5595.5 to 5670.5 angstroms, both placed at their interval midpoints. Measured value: 0.14 mag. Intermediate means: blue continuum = 17.1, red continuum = 17.8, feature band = 15.5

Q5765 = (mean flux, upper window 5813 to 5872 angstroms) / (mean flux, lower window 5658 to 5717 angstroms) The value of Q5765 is 1.03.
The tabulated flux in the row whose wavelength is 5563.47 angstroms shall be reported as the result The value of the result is 18.3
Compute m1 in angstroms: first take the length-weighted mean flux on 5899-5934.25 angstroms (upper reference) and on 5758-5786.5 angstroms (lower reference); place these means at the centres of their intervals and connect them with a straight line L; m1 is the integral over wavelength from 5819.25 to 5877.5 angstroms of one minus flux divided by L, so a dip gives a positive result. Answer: -2.4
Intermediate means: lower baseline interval 16.9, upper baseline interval 17.6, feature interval 17.9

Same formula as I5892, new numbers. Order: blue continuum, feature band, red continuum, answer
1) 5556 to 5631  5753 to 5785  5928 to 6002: 0.043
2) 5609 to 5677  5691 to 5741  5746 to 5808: -0.066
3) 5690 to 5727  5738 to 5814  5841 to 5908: 0.019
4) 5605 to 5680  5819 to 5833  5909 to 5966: -0.036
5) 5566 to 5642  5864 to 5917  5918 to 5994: 0.040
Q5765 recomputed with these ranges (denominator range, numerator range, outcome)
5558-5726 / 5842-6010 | 1.01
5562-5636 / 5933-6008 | 1.04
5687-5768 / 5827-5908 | 0.98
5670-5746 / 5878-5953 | 0.96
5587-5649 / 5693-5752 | 1.05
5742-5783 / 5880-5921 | 0.97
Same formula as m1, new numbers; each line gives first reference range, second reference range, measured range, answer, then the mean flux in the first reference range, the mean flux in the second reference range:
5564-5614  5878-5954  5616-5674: 1.6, 17.4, 17.1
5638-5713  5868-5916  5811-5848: -1.5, 17.2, 17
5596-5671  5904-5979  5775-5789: 0.5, 17.1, 17.7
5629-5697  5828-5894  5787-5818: -1.2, 17.2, 17.5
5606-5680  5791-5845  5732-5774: 0.9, 17.1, 18.1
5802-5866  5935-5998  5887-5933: 2.9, 17.9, 17.7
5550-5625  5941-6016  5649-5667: 0.9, 17.4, 17.8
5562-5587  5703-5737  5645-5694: 2.1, 17.5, 18.1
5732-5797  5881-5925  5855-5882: -2.5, 17.2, 16.6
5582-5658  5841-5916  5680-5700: -0.5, 17.2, 17.2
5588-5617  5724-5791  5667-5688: 0.2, 17.2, 17.4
